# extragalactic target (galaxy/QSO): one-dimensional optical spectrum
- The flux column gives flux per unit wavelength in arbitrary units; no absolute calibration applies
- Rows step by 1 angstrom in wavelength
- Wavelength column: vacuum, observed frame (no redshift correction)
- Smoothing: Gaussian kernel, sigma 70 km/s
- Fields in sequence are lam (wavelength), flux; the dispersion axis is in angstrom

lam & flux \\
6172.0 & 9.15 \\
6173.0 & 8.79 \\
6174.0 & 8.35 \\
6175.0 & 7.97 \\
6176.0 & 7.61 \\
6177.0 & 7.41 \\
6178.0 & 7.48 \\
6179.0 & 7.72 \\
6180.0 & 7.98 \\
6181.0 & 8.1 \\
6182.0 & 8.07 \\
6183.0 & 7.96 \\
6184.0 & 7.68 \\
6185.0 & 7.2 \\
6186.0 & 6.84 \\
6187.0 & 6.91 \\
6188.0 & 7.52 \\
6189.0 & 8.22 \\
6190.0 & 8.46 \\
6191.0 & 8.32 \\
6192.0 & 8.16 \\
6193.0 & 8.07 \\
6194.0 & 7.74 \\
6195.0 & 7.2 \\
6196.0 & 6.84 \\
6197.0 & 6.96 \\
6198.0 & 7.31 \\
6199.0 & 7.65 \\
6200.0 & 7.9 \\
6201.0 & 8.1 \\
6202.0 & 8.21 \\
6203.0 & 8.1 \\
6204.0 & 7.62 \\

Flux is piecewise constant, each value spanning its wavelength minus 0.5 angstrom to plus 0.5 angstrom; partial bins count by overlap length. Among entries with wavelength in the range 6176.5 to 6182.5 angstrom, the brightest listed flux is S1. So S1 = 8.1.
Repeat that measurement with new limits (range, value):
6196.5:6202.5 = 8.21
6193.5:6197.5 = 7.74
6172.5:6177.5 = 8.79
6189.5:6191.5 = 8.46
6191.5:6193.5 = 8.16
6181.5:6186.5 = 8.07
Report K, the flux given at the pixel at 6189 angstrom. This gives 8.22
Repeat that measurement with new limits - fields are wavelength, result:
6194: 7.74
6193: 8.07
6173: 8.79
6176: 7.61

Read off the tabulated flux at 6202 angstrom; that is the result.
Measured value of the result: 8.21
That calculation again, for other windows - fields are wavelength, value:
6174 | 8.35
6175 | 7.97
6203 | 8.1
